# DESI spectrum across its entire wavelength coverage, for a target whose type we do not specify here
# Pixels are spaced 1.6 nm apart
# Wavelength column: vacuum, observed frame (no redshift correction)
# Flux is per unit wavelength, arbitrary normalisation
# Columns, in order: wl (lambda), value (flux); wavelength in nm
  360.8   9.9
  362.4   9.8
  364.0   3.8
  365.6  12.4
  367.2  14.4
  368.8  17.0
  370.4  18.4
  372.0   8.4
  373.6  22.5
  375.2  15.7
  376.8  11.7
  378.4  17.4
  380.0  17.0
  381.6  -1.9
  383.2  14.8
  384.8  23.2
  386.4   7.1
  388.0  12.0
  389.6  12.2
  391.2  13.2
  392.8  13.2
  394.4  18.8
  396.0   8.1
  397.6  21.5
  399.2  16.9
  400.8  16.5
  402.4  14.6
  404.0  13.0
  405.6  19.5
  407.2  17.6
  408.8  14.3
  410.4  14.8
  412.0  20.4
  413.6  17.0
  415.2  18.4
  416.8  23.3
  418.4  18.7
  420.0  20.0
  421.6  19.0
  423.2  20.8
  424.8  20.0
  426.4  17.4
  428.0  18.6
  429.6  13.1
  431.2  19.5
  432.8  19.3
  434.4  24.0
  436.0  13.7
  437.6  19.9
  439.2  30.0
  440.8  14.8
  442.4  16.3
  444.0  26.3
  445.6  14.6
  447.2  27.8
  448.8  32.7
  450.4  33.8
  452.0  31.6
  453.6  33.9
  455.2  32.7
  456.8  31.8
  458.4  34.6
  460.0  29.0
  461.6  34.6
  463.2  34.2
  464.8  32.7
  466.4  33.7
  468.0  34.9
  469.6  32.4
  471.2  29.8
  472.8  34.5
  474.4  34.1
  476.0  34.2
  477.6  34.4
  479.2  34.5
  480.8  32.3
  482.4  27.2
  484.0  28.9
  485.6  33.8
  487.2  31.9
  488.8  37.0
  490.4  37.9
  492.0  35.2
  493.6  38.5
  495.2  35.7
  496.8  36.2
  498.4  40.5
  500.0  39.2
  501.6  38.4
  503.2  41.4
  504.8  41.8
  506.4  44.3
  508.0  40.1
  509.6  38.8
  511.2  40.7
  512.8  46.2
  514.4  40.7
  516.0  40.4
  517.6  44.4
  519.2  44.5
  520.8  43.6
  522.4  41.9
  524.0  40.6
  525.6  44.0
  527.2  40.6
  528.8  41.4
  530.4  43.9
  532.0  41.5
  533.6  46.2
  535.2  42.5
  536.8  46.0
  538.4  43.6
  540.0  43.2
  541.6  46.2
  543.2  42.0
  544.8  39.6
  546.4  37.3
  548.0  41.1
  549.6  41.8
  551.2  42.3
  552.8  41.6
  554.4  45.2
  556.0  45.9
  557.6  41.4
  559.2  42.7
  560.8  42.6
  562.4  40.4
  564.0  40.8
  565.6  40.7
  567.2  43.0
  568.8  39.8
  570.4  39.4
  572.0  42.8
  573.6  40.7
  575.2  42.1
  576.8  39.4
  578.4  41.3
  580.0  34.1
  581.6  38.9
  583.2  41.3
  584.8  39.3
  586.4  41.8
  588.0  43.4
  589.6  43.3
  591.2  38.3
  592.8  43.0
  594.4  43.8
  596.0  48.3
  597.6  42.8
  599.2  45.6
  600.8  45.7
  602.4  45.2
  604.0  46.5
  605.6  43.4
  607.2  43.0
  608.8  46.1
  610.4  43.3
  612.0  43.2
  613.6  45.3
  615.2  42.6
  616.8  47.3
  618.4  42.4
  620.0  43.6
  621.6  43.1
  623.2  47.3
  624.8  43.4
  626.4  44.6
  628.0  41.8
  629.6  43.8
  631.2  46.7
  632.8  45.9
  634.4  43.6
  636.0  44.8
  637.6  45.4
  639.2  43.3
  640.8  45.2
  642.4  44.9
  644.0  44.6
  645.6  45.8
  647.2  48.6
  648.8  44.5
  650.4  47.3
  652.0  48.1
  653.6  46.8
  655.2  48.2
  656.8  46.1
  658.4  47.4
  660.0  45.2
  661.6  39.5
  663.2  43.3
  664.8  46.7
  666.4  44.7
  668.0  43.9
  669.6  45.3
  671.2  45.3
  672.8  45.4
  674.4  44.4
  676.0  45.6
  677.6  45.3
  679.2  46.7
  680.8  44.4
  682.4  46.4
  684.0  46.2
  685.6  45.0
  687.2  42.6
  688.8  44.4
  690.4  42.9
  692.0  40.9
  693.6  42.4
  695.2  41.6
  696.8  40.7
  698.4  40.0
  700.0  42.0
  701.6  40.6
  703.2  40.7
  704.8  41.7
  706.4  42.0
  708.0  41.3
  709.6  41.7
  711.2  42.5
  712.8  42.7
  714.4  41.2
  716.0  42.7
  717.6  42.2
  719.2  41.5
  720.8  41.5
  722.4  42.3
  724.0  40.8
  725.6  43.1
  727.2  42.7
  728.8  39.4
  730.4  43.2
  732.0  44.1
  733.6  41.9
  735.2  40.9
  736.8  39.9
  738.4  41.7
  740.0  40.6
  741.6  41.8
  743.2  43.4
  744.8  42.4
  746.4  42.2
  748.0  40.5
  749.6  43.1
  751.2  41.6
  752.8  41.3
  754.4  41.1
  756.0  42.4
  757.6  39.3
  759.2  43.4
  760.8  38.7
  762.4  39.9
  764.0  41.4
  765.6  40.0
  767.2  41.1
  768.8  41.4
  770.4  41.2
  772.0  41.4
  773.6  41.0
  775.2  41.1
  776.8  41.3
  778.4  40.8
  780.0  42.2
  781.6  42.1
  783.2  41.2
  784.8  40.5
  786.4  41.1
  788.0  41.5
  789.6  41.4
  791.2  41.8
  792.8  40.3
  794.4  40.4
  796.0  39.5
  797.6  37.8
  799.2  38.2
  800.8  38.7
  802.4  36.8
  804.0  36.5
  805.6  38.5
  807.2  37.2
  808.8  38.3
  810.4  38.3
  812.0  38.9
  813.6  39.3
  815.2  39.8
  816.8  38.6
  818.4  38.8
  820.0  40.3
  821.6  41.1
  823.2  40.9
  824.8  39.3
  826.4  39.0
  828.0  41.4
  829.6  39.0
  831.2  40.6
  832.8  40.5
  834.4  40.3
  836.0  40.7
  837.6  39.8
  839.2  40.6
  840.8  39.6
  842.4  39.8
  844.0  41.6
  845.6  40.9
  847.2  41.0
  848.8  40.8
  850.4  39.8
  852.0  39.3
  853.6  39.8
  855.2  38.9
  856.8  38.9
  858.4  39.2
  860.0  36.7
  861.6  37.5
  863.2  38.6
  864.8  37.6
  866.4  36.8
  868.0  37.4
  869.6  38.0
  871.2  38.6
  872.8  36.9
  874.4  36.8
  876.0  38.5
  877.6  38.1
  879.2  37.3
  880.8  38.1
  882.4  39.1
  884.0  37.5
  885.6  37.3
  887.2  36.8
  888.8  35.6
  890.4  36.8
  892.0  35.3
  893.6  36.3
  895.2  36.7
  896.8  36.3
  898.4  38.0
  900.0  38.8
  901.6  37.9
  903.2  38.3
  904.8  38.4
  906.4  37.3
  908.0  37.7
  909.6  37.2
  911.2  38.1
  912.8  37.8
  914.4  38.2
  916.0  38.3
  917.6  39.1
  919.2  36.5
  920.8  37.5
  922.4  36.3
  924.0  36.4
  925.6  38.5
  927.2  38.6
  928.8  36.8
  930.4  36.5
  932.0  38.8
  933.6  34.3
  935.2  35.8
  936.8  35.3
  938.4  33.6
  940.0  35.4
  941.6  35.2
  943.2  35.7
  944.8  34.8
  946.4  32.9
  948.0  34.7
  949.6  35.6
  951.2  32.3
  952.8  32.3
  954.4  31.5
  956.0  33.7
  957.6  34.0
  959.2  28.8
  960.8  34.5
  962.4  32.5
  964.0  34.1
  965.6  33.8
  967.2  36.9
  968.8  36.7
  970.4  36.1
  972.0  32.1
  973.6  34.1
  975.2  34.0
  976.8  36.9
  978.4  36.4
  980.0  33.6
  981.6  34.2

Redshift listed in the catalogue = 0.122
